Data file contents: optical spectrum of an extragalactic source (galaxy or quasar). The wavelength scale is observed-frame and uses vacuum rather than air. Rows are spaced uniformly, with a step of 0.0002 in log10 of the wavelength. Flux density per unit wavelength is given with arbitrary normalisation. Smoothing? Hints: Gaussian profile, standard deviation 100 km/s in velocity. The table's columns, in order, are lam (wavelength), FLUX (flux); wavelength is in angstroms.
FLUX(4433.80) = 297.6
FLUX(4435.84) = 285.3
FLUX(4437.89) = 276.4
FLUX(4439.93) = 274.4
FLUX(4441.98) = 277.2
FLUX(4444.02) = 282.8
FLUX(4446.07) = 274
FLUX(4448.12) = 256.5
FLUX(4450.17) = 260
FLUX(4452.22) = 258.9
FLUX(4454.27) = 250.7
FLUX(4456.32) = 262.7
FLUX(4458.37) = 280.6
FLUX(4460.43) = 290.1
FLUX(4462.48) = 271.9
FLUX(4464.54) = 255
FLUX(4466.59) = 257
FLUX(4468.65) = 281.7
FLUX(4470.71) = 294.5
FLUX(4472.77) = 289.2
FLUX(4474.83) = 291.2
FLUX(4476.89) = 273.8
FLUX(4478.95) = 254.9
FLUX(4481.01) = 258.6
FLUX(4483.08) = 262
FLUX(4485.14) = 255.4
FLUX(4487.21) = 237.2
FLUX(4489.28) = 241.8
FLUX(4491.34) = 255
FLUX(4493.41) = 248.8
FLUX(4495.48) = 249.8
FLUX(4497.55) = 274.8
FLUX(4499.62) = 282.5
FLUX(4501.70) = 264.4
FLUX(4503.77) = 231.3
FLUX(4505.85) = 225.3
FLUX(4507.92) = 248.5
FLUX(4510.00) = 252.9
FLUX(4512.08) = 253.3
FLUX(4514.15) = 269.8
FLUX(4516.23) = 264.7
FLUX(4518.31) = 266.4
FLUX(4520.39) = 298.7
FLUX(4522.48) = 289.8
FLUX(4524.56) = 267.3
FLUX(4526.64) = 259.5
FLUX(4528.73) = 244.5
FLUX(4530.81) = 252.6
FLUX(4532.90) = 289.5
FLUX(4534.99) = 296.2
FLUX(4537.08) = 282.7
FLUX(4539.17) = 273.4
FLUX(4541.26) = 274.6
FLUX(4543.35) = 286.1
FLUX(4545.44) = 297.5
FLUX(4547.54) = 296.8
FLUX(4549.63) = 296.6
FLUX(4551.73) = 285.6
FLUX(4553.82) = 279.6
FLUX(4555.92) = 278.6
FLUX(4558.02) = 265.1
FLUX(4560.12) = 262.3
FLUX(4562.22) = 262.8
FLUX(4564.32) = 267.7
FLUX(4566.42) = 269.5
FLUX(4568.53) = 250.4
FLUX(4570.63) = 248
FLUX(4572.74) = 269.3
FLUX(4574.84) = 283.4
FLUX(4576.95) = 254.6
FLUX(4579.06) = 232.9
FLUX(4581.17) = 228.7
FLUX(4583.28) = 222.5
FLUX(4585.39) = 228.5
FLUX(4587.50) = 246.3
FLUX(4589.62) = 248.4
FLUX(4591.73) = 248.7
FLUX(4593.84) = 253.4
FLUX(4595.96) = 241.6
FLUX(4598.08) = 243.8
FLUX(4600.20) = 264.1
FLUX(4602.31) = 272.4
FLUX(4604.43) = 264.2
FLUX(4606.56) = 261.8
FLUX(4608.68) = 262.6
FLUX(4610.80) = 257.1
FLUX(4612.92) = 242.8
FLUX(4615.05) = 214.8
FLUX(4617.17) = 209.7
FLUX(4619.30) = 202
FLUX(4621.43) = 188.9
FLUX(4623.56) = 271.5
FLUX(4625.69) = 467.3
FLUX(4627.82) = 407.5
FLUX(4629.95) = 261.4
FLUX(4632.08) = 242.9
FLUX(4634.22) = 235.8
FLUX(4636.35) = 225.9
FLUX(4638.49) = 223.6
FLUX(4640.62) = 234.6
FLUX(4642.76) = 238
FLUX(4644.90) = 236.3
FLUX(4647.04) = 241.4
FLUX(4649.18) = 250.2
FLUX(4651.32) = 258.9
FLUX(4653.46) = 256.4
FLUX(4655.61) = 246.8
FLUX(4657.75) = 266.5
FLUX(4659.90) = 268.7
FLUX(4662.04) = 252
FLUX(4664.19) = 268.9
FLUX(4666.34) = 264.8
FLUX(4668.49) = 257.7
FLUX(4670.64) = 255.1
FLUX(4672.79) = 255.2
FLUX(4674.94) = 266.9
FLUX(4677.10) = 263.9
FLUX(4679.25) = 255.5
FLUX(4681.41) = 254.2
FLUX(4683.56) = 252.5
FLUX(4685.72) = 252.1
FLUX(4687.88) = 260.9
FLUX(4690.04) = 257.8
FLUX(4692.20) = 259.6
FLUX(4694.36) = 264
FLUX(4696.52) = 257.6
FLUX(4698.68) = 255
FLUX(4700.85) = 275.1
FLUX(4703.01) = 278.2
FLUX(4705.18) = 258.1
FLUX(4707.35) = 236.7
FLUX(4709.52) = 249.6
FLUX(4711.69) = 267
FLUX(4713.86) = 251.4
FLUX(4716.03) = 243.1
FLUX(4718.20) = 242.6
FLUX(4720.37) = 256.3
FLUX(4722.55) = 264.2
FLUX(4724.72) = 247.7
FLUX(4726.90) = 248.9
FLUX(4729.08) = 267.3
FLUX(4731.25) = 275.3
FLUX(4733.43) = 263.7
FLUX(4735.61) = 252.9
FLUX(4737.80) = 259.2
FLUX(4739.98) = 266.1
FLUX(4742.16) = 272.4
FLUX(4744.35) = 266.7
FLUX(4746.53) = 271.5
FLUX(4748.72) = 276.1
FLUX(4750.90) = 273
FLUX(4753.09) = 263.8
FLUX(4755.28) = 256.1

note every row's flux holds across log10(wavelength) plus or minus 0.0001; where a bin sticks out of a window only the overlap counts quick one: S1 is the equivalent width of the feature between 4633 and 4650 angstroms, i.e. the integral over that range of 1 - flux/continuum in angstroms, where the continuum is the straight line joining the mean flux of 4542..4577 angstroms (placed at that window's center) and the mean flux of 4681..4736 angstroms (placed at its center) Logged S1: 1.9 angstroms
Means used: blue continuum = 274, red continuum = 258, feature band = 236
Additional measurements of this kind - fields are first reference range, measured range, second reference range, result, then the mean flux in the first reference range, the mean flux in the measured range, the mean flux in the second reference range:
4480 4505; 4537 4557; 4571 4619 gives -2.8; 255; 285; 247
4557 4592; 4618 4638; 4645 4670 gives -1.6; 252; 276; 257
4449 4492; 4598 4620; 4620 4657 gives 1.5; 266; 246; 263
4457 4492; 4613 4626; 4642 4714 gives 0.7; 268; 246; 257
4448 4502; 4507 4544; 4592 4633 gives -0.8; 265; 271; 265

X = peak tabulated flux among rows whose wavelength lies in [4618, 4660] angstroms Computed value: 467.3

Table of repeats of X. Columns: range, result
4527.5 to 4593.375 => 297.5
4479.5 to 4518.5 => 282.5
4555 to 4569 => 278.6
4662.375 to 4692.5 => 268.9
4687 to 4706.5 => 278.2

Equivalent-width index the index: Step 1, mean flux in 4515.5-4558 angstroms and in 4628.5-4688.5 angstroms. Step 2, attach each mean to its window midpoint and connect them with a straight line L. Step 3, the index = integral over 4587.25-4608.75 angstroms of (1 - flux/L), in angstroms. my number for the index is 0.8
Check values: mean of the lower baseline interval 279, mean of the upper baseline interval 253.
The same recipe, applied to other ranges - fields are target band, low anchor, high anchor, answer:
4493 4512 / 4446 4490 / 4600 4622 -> 0.5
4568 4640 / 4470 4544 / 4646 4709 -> 1.7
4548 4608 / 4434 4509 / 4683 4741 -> 0.8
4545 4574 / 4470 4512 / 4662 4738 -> -1.6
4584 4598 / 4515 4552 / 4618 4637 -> 1.7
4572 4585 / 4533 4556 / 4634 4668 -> 1.3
